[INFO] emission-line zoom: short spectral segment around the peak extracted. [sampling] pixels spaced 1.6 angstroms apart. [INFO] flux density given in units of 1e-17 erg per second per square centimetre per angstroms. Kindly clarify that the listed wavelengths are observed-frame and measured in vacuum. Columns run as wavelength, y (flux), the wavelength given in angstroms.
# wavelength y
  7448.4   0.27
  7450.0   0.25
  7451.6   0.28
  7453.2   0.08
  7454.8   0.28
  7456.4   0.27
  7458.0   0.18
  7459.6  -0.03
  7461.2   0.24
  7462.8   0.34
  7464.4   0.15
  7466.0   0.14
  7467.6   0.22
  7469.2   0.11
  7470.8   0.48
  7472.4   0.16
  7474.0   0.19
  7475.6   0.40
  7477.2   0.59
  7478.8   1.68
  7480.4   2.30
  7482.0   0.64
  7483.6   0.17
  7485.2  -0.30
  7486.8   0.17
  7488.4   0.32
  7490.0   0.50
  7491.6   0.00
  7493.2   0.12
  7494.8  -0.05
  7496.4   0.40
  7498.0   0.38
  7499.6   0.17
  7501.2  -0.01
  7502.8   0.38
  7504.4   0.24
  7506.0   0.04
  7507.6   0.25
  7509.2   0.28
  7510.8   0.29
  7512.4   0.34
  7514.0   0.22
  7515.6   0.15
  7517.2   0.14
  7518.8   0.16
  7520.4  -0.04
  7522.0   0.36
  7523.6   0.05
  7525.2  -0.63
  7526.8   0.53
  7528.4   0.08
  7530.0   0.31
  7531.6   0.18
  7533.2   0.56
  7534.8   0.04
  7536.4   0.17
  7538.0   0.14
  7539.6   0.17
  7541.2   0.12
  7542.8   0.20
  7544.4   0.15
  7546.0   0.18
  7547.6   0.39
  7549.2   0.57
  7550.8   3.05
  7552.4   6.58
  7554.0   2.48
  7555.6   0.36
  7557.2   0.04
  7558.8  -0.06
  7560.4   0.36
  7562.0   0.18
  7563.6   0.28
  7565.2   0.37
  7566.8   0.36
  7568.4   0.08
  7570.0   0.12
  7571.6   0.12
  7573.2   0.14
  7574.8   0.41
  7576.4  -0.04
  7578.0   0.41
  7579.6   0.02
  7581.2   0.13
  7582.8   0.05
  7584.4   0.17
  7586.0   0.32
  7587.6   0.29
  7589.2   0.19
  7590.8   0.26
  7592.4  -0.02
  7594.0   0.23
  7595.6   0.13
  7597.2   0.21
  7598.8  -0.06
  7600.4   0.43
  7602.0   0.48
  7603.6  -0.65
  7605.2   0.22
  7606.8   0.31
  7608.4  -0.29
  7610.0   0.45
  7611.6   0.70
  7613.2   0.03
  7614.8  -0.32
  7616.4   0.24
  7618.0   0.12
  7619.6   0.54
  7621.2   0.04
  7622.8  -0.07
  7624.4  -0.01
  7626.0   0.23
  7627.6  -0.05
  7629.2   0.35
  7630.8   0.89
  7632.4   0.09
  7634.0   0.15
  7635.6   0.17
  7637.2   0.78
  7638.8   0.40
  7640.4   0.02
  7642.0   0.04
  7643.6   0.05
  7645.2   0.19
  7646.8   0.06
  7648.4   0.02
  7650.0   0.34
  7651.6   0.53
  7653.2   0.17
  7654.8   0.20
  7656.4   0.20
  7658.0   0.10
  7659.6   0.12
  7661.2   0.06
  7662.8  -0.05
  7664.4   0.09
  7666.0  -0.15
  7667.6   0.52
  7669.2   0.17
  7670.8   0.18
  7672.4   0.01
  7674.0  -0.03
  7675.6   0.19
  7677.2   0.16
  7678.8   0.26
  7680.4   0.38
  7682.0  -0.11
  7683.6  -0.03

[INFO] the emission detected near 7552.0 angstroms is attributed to [O III]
